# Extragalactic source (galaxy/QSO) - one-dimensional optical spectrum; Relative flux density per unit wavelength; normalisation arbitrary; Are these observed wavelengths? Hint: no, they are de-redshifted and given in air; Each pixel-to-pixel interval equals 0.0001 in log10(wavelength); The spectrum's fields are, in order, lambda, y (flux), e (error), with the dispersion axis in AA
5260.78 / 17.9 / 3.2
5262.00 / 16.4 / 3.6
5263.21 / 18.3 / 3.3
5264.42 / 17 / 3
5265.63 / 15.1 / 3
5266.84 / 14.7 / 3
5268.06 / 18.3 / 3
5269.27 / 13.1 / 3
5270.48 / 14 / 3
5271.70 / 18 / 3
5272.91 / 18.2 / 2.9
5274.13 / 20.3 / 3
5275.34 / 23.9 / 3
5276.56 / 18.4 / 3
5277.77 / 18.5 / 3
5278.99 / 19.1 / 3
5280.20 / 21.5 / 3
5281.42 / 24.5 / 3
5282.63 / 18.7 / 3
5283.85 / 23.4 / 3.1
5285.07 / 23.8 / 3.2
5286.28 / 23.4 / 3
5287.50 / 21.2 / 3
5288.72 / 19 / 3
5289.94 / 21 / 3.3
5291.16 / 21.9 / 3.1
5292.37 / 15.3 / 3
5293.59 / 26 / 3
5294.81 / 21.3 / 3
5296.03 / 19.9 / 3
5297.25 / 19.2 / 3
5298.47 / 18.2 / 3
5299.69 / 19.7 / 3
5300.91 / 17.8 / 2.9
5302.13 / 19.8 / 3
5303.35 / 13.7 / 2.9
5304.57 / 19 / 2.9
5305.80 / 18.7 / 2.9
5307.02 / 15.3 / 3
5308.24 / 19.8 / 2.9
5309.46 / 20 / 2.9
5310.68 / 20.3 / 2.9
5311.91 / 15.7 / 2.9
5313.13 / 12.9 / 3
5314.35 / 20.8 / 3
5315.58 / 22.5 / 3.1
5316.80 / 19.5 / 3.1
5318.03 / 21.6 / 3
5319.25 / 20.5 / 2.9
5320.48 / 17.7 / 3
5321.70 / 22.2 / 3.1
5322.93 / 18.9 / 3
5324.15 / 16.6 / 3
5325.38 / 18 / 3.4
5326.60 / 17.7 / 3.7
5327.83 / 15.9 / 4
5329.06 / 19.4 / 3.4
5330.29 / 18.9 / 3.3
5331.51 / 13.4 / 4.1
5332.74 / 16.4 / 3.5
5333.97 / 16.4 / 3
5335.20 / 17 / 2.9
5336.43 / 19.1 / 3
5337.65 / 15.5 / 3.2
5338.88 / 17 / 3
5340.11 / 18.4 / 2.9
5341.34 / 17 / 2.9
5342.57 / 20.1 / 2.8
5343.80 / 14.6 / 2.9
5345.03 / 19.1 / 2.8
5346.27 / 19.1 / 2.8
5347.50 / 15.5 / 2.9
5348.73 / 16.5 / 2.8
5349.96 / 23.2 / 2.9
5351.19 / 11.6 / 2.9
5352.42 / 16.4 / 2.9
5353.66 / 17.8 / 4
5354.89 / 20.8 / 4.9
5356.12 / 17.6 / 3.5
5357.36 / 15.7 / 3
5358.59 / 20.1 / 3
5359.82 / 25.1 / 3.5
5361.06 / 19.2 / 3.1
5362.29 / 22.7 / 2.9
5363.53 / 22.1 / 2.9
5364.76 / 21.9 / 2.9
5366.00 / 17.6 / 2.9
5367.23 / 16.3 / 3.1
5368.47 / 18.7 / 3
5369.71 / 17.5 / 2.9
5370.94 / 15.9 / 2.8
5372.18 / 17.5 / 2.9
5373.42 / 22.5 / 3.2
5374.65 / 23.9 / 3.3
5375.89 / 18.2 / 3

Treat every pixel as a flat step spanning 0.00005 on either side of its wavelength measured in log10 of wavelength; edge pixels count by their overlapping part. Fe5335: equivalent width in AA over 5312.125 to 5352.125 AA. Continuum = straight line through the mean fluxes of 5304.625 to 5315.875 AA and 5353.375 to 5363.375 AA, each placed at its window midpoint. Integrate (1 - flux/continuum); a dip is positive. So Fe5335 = 2.6 AA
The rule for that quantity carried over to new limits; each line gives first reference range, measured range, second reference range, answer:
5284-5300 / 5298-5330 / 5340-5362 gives 2.14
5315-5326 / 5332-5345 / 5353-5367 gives 1.72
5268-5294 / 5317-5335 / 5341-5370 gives 1.01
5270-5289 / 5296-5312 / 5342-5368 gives 1.19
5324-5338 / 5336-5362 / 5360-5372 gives 0.12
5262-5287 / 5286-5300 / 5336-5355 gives -1.35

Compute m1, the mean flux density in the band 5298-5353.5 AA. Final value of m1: 17.9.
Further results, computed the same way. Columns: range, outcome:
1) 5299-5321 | 18.6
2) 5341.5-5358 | 17.5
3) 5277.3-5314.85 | 19.7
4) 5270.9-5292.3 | 20.7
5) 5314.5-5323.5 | 20.4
